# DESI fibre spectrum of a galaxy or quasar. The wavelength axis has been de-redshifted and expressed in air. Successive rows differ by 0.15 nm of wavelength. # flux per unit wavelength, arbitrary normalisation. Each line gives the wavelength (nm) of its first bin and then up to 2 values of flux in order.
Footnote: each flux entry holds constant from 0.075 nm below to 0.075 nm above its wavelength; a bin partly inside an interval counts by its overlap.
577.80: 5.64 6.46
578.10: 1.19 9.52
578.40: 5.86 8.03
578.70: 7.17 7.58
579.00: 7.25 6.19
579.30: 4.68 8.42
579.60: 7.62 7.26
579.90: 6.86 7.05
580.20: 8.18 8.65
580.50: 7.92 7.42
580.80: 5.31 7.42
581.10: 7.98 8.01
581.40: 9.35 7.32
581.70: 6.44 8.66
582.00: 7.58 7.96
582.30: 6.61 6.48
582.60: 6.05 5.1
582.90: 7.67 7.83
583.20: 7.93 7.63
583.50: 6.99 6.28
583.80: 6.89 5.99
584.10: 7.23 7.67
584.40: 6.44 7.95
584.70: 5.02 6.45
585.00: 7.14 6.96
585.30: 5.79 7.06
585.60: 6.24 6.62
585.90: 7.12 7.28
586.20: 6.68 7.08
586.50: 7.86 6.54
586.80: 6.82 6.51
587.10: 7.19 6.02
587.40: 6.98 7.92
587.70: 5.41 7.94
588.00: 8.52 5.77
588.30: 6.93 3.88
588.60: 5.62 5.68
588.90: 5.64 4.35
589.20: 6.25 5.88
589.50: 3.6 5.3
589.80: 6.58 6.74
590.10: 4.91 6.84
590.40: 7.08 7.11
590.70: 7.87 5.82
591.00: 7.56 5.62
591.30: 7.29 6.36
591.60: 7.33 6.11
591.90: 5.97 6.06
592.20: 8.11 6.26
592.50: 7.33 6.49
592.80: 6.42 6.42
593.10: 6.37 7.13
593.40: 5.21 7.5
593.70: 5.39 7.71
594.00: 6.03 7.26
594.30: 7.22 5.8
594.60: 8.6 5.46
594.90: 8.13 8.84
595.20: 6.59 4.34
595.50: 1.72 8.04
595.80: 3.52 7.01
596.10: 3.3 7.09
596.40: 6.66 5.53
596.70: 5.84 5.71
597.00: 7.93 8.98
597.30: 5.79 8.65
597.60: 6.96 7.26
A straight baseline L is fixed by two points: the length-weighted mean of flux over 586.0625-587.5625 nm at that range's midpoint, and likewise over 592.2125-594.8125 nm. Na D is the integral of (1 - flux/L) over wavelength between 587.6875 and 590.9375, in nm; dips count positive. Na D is 0.350 nm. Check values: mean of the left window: 6.93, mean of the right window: 6.66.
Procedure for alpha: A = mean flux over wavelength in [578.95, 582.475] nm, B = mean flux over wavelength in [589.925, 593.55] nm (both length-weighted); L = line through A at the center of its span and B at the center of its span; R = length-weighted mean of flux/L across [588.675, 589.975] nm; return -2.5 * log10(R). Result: 0.22 mag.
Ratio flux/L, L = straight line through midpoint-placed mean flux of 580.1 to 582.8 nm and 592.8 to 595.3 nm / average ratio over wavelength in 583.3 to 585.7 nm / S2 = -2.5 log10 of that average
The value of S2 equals 0.08 mag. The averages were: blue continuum 7.38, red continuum 6.82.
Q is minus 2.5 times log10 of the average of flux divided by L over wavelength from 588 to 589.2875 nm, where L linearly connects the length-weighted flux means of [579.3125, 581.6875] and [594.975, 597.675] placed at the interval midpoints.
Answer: 0.205 mag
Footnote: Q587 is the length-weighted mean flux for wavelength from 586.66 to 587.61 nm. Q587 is 6.87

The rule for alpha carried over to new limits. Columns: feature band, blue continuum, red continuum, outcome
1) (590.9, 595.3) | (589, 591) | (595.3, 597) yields -0.170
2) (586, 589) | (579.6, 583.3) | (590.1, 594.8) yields 0.066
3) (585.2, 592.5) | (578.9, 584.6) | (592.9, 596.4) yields 0.039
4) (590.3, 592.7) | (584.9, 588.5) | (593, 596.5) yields -0.047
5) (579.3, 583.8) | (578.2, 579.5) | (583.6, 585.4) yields -0.065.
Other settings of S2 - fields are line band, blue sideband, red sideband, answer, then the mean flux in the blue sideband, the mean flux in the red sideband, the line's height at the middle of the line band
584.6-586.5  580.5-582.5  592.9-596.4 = 0.06 mag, 7.46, 6.3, 7.1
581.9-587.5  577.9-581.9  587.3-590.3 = -0.05 mag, 7.17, 6.03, 6.56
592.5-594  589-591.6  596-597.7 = -0.02 mag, 6.24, 6.6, 6.4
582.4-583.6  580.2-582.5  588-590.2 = 0.03 mag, 7.57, 5.63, 7.16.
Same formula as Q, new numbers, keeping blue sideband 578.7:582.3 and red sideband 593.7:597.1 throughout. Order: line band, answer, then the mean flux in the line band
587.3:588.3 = -0.03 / 7.05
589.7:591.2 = 0.01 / 6.61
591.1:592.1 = 0.03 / 6.42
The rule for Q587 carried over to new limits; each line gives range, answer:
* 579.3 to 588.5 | 7.04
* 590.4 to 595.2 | 6.8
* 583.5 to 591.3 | 6.5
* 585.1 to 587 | 6.81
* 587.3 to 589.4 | 6.2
